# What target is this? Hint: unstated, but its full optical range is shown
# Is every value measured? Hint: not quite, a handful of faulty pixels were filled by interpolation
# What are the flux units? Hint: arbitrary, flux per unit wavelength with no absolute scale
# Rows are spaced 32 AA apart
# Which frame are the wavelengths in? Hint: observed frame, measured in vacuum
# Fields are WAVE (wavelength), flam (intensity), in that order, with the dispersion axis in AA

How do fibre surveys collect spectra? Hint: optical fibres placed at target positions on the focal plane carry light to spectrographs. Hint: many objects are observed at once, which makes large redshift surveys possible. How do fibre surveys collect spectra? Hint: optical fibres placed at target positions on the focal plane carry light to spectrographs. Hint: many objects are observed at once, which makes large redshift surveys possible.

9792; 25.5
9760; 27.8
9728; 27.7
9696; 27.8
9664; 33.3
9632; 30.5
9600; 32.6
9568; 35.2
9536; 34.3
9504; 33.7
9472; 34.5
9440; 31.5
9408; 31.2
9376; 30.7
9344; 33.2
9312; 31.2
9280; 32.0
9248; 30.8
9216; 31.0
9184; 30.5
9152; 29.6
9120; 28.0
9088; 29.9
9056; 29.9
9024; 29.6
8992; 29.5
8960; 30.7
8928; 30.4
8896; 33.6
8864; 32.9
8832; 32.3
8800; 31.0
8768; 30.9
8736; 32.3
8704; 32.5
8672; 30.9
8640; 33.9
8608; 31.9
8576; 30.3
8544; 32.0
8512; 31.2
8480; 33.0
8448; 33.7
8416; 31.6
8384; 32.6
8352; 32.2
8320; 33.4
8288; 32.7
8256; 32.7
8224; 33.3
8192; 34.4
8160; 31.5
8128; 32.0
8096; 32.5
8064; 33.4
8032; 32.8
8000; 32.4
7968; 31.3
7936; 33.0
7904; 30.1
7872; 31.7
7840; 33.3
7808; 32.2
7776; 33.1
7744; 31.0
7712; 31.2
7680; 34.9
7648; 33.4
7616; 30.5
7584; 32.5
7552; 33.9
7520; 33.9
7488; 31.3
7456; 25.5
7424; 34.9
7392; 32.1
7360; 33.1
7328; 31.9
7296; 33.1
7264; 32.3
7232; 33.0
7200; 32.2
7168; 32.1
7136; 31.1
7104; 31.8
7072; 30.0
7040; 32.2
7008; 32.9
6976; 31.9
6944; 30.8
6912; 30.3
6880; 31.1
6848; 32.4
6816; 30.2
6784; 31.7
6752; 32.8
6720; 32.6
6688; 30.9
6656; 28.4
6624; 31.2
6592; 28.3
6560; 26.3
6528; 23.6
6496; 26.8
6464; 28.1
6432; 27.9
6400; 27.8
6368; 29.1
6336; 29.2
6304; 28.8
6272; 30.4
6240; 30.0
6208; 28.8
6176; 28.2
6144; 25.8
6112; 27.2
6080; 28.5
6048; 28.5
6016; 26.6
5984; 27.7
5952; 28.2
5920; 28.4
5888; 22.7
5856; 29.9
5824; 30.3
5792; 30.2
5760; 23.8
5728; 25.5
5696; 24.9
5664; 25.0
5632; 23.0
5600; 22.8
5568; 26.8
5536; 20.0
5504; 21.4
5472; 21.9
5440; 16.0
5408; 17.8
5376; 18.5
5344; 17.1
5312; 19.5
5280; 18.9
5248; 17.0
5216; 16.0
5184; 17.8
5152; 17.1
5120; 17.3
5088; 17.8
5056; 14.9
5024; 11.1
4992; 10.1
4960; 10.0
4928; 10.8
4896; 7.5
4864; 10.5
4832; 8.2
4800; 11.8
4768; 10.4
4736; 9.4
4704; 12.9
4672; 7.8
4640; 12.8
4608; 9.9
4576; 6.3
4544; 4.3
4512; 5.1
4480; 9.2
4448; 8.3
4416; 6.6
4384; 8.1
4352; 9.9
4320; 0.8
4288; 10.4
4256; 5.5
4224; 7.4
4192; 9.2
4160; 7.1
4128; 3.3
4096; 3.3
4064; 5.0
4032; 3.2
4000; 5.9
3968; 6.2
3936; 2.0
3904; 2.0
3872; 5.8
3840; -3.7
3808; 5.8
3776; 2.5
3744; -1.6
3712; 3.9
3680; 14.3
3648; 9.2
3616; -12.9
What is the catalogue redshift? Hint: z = 0.264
